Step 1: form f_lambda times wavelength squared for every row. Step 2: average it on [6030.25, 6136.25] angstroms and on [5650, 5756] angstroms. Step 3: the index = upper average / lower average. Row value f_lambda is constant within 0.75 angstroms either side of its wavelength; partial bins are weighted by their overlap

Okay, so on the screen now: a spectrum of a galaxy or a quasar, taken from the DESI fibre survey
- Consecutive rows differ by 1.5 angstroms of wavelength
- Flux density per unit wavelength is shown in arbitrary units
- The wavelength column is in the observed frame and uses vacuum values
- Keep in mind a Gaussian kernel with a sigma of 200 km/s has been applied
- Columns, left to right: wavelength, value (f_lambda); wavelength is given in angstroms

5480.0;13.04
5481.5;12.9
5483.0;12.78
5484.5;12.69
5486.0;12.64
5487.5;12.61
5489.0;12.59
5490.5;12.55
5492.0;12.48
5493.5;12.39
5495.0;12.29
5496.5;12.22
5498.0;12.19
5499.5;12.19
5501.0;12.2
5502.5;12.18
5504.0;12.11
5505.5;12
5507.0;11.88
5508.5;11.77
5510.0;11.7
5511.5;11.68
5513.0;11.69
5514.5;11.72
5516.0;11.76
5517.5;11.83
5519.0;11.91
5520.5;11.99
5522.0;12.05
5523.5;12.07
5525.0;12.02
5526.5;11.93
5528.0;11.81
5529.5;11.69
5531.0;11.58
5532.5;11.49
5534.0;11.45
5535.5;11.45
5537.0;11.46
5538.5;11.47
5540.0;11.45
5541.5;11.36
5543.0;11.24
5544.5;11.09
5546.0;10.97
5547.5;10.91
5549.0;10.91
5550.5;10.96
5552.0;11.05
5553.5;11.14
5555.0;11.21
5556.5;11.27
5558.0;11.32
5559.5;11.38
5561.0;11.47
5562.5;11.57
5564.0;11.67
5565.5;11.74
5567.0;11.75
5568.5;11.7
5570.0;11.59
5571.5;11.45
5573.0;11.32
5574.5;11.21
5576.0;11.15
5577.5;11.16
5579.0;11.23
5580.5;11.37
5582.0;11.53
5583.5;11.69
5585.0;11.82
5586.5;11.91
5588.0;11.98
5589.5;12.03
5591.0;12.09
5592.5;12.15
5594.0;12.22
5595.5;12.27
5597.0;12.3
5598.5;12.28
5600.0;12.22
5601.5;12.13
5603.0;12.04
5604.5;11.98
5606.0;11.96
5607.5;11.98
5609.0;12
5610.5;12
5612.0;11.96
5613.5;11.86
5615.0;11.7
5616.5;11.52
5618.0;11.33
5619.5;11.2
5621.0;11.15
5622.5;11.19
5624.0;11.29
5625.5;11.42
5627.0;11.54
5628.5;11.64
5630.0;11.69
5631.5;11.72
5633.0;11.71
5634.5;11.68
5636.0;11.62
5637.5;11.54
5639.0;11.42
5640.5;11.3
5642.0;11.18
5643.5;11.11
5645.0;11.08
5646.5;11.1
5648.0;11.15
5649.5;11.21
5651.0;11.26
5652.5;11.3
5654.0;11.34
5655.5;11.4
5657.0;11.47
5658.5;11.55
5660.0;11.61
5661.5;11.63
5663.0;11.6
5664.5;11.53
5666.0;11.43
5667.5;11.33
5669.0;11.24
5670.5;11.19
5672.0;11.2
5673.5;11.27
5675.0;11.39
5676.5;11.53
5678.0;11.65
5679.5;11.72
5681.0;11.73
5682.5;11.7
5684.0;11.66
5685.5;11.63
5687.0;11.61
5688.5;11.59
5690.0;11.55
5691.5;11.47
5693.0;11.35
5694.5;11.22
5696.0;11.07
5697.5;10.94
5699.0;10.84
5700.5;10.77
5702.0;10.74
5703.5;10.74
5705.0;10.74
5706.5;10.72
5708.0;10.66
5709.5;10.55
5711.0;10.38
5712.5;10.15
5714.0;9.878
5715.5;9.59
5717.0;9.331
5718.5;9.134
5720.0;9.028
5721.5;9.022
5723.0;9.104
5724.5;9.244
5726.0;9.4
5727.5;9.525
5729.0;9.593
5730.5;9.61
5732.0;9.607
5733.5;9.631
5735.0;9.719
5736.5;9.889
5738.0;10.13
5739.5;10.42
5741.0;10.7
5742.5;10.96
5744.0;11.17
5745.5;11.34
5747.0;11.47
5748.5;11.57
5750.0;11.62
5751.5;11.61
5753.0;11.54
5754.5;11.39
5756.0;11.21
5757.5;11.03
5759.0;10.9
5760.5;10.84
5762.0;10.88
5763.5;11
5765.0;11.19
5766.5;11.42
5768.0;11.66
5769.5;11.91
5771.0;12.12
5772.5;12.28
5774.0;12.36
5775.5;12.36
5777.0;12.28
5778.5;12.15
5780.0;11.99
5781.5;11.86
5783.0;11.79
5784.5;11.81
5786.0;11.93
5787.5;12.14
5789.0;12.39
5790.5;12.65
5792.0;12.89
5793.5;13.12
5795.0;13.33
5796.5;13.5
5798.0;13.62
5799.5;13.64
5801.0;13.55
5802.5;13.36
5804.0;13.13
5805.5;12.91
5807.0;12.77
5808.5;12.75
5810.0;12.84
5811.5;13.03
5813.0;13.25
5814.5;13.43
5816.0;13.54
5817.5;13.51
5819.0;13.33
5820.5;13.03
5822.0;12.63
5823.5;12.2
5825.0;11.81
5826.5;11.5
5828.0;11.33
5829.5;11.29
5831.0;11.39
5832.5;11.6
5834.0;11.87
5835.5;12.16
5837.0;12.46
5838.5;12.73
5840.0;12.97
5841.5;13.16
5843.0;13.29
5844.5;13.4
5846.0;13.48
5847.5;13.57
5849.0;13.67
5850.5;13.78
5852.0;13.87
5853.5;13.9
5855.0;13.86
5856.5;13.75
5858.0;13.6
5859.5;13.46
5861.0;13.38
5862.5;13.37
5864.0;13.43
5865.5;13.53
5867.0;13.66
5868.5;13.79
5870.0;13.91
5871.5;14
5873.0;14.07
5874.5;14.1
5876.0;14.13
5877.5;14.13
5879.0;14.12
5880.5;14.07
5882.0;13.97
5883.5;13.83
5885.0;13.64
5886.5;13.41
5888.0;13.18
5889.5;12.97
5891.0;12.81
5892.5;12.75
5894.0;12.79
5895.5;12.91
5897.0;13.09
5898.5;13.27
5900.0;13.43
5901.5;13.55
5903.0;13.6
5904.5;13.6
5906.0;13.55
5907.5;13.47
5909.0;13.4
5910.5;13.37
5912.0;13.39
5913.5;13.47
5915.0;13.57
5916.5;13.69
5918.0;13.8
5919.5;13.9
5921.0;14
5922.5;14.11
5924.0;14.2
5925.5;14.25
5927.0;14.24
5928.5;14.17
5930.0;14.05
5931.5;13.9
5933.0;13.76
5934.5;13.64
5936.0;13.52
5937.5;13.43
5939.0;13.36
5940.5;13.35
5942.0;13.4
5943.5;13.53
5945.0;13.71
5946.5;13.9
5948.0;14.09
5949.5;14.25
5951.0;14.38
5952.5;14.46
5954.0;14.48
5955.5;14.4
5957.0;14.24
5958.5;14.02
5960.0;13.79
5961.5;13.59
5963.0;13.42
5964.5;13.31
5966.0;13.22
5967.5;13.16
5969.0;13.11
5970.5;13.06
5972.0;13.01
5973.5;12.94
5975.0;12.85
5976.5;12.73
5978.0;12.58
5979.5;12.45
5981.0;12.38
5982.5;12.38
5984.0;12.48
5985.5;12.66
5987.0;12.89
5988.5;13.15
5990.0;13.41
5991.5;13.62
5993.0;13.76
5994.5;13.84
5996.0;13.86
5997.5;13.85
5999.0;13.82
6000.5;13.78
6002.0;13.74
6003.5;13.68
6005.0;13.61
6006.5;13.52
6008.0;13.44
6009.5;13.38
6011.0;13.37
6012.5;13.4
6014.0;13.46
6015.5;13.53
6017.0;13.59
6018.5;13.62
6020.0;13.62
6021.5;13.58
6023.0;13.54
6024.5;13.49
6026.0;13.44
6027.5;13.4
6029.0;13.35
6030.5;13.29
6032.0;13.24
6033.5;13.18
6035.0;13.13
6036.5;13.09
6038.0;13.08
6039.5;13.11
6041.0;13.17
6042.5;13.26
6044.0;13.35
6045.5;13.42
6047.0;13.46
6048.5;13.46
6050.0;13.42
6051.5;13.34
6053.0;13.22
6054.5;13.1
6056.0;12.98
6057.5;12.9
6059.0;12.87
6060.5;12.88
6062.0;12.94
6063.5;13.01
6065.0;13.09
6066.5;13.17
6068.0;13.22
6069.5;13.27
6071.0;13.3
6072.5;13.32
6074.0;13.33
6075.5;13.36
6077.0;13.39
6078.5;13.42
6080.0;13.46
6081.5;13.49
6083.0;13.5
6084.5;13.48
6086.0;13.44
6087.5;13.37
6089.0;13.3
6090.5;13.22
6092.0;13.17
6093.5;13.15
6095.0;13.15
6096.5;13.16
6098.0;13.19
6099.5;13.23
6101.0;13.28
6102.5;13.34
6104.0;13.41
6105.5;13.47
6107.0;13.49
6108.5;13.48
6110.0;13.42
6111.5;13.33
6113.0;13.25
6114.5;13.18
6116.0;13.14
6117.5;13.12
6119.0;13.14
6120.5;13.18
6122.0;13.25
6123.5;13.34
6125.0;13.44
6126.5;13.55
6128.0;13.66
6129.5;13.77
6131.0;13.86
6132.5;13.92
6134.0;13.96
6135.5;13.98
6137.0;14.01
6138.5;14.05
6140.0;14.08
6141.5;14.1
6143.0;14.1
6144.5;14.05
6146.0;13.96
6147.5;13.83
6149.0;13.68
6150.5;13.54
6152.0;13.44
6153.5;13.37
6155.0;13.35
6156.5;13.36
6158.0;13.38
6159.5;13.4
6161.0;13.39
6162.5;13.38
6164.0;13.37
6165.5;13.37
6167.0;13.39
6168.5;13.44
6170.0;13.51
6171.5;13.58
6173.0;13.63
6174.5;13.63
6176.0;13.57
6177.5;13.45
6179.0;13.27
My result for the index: 1.4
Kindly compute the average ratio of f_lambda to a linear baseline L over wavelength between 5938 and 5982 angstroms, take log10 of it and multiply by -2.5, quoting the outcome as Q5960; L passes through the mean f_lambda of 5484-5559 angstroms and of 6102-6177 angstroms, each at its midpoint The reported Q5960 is -0.04 mag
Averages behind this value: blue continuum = 11.8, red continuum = 13.6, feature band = 13.5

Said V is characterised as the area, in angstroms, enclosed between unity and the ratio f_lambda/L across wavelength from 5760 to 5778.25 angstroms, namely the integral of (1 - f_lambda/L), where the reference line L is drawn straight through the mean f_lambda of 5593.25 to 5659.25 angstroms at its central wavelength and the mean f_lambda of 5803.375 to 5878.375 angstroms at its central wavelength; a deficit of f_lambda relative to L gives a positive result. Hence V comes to 1.3 angstroms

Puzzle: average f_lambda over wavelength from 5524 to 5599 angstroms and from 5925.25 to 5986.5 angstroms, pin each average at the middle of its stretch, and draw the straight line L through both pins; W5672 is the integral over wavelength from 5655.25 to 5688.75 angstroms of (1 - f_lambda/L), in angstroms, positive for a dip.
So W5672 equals 1.6 angstroms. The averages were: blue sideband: 11.5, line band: 11.5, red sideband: 13.5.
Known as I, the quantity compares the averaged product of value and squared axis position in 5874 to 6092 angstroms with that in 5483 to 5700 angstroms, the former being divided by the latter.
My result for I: 1.32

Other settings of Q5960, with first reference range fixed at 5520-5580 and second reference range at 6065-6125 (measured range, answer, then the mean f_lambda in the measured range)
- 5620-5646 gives 0.03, 11.4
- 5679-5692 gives 0.03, 11.6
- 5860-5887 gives -0.10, 13.8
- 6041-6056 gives -0.01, 13.3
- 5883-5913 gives -0.06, 13.3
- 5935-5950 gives -0.07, 13.6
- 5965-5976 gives -0.01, 13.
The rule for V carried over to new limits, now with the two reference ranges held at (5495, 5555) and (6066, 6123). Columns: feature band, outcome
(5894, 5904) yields -0.4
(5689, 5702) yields 1.1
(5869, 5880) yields -1.2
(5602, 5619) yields 0.1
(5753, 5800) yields 1.3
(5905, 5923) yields -1.2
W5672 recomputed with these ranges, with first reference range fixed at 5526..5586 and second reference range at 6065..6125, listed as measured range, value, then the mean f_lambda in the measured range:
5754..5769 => 1.2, 11.2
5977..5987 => 0.3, 12.5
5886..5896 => -0.3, 13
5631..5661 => 0.8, 11.4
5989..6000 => -0.7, 13.7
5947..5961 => -1.5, 14.2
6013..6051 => -0.8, 13.4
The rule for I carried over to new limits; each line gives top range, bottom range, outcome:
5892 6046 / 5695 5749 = 1.44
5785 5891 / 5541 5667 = 1.24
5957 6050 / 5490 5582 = 1.35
